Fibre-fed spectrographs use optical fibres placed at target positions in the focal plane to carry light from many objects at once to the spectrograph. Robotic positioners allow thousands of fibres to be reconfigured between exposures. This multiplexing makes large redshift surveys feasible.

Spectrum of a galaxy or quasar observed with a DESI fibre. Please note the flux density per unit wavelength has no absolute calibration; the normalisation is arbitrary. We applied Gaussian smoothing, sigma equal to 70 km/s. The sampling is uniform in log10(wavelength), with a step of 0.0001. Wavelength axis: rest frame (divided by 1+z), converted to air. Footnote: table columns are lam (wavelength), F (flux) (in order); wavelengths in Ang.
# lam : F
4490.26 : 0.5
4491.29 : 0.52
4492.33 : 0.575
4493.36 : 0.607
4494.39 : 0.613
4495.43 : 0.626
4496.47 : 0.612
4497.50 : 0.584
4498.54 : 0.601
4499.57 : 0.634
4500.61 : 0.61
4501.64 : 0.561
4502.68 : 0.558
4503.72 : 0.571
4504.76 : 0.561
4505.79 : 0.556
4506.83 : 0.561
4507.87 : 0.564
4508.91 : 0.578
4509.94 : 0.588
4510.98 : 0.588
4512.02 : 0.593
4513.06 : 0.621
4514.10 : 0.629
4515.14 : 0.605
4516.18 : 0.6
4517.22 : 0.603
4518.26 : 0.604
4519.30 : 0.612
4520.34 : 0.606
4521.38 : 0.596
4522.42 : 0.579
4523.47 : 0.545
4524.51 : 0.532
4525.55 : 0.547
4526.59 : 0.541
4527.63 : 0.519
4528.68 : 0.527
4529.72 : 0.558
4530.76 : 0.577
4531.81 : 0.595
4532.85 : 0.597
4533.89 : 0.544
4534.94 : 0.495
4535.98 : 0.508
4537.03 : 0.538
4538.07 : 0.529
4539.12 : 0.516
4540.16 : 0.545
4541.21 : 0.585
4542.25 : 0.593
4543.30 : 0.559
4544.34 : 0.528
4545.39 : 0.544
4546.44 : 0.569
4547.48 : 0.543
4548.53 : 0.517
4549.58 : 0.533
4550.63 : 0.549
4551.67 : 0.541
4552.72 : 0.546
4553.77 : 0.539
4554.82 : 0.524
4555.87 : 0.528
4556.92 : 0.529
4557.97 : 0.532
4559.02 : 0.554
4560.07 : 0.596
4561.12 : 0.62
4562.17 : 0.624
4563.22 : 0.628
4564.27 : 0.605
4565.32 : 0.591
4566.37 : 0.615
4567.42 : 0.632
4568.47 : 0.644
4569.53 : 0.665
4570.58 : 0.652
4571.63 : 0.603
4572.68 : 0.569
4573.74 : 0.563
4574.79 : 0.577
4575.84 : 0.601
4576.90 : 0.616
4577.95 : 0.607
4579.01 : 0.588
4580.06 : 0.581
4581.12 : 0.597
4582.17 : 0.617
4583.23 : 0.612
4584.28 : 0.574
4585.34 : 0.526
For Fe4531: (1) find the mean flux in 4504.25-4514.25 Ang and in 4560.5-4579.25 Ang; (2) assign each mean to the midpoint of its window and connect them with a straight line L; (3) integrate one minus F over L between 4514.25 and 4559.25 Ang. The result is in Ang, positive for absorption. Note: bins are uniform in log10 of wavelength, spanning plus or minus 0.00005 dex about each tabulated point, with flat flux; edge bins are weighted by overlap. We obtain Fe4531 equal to 3.1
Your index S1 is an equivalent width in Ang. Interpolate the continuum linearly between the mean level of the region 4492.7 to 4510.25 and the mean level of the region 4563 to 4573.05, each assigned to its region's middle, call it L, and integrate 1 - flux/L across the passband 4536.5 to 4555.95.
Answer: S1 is 2.1 Ang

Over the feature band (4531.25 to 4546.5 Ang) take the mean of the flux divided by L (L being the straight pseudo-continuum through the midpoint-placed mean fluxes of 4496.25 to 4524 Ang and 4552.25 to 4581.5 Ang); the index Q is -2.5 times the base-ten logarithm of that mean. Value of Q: 0.08 mag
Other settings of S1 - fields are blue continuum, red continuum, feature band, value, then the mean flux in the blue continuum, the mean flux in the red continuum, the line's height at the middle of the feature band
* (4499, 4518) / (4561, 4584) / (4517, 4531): 0.63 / 0.588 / 0.609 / 0.593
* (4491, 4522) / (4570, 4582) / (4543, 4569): 1.21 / 0.592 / 0.597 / 0.595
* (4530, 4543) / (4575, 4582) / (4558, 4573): -0.72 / 0.552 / 0.598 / 0.584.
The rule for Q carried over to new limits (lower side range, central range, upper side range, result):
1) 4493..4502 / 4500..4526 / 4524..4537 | -0.01 mag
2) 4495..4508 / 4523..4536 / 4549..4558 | 0.02 mag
